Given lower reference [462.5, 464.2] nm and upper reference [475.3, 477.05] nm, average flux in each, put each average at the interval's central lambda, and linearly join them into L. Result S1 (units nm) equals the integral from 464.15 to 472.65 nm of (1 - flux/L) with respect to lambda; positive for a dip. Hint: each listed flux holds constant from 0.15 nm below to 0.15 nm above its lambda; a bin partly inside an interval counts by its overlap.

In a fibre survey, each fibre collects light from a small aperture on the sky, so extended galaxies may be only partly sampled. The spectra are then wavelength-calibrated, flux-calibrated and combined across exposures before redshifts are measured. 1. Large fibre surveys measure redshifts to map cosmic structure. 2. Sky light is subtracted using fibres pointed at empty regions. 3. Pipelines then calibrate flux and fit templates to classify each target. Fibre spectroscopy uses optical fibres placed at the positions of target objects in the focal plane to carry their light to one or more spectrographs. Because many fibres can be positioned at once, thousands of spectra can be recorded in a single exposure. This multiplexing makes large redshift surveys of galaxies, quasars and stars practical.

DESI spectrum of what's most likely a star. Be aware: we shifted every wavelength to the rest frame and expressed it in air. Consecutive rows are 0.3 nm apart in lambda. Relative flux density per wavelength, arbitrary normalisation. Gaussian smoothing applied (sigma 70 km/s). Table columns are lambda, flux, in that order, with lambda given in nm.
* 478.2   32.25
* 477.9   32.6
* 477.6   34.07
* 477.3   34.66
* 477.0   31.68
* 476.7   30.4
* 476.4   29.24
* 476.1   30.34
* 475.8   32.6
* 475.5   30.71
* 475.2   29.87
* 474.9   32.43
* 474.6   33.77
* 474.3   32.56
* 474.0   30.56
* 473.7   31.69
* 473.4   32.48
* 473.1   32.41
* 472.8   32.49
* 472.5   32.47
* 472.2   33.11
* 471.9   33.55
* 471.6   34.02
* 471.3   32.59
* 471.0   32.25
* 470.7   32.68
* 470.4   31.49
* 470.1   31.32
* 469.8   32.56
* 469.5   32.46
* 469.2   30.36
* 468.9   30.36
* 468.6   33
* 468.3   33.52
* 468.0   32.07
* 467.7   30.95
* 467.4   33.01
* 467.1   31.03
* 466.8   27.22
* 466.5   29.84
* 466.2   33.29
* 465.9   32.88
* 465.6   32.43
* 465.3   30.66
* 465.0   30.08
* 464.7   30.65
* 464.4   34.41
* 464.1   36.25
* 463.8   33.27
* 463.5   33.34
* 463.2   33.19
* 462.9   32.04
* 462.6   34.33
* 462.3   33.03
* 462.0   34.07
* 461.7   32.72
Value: 0.13 nm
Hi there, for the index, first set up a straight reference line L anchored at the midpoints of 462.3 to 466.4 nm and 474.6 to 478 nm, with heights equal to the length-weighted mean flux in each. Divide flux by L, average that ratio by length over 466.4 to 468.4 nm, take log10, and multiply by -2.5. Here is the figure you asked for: 0.05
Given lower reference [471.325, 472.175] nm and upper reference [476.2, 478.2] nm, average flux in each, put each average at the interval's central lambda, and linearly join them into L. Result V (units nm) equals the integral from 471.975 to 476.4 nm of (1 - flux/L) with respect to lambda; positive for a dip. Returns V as 0.13 nm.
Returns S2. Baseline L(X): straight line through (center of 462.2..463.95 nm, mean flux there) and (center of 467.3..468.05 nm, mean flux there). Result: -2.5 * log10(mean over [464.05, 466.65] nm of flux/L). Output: 0.02 mag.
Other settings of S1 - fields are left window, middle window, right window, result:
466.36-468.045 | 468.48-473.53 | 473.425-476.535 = -0.21 nm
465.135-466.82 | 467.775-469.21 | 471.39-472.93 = 0.00 nm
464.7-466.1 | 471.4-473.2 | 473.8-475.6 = -0.08 nm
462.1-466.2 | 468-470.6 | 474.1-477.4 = 0.03 nm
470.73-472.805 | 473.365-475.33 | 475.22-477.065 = -0.02 nm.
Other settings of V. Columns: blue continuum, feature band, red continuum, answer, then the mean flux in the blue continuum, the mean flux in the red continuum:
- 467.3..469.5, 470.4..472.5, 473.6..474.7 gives -0.058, 31.9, 32.1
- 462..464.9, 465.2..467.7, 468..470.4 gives 0.102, 33.4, 31.9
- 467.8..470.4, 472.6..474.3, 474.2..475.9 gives -0.003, 31.9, 32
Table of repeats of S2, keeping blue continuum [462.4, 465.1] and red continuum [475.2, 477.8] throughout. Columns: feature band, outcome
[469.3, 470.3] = 0.01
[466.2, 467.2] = 0.10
